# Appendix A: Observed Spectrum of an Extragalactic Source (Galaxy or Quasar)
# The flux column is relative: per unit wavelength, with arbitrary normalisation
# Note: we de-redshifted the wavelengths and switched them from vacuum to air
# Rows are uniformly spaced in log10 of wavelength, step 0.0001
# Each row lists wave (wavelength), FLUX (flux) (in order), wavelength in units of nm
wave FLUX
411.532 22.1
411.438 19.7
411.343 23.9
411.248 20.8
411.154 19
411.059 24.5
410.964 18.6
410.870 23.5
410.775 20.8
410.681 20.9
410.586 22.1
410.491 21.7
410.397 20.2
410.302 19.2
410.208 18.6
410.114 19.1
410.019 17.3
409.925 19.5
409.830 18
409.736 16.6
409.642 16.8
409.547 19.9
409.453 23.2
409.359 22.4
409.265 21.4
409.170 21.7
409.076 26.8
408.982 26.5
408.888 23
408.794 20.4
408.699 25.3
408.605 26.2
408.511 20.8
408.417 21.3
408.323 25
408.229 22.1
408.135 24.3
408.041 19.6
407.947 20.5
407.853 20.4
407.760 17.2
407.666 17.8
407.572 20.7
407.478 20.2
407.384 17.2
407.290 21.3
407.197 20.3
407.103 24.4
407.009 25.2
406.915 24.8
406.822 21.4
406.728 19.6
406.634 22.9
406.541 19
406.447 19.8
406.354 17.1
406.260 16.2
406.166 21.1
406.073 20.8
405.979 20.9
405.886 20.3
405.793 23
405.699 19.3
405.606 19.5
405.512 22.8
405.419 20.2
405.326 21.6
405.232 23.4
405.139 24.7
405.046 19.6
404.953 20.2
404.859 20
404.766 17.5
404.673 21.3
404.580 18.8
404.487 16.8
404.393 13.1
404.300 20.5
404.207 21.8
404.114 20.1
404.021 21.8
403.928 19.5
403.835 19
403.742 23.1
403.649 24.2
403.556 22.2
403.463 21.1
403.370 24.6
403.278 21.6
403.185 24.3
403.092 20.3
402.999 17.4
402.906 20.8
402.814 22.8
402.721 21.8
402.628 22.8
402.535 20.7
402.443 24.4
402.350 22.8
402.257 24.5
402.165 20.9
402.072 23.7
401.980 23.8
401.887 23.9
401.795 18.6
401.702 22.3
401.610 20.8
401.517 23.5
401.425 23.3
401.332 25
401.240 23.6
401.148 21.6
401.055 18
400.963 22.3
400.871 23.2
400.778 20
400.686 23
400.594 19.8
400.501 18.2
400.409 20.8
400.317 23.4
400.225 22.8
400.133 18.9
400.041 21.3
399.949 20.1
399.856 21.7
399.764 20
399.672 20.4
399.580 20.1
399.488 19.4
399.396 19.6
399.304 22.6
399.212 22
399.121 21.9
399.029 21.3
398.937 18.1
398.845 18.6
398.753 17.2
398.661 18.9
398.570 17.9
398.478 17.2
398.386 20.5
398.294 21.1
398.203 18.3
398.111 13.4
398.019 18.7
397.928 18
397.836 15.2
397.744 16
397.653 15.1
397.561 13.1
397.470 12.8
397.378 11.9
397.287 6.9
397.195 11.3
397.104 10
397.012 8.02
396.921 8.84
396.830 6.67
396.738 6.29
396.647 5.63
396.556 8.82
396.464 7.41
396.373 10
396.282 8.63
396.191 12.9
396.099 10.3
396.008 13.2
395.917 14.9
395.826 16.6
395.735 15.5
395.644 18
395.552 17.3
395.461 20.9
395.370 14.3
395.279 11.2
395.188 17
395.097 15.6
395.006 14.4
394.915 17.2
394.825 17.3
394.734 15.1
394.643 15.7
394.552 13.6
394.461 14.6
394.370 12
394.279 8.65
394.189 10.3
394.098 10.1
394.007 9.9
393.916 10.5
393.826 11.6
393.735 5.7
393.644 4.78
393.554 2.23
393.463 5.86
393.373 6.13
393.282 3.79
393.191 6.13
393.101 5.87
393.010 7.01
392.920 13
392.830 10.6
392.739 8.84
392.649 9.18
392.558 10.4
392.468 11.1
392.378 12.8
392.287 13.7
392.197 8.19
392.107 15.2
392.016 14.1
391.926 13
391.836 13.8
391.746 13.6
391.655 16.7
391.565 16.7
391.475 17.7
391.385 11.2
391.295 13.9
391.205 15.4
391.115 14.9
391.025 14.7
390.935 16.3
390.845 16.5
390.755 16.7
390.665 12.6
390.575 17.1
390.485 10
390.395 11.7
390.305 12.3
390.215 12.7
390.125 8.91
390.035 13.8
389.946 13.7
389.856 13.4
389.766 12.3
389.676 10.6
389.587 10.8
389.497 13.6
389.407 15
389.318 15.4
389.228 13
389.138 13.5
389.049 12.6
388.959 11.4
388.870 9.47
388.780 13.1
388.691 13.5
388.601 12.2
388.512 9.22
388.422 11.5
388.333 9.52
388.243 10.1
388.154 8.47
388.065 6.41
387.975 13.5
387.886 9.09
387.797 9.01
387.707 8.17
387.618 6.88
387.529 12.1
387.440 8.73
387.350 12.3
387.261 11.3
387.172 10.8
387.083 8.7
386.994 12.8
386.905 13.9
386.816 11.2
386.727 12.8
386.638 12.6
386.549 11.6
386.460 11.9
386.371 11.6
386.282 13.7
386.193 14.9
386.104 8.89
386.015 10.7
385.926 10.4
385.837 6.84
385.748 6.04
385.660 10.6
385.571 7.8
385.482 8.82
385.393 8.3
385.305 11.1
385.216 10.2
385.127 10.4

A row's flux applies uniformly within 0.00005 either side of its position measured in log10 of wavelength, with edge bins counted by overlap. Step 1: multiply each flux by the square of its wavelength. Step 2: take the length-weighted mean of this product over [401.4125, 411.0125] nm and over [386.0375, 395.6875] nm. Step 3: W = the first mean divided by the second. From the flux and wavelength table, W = 1.90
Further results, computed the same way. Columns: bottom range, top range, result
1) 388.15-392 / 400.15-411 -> 1.74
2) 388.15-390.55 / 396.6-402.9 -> 1.65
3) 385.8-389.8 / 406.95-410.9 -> 2.09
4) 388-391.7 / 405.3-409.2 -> 1.81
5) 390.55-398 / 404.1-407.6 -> 1.79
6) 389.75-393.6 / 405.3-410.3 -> 1.90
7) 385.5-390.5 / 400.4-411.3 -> 2.07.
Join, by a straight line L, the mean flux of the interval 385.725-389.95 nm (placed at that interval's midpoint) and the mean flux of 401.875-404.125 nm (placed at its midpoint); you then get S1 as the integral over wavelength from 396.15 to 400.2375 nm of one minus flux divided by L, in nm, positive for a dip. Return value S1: 0.70 nm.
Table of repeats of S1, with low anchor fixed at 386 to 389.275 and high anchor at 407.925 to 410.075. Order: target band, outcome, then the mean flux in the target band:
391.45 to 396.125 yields 0.67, 12.1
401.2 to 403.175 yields -0.43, 22.3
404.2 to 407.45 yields -0.06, 20.5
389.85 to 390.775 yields -0.03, 12.9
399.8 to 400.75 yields -0.20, 21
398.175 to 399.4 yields -0.22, 19.7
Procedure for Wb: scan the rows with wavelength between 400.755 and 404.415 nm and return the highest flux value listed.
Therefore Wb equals 25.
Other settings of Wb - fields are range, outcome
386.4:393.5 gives 17.7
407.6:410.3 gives 26.8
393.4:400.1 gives 22.6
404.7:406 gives 24.7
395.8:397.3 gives 16.6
